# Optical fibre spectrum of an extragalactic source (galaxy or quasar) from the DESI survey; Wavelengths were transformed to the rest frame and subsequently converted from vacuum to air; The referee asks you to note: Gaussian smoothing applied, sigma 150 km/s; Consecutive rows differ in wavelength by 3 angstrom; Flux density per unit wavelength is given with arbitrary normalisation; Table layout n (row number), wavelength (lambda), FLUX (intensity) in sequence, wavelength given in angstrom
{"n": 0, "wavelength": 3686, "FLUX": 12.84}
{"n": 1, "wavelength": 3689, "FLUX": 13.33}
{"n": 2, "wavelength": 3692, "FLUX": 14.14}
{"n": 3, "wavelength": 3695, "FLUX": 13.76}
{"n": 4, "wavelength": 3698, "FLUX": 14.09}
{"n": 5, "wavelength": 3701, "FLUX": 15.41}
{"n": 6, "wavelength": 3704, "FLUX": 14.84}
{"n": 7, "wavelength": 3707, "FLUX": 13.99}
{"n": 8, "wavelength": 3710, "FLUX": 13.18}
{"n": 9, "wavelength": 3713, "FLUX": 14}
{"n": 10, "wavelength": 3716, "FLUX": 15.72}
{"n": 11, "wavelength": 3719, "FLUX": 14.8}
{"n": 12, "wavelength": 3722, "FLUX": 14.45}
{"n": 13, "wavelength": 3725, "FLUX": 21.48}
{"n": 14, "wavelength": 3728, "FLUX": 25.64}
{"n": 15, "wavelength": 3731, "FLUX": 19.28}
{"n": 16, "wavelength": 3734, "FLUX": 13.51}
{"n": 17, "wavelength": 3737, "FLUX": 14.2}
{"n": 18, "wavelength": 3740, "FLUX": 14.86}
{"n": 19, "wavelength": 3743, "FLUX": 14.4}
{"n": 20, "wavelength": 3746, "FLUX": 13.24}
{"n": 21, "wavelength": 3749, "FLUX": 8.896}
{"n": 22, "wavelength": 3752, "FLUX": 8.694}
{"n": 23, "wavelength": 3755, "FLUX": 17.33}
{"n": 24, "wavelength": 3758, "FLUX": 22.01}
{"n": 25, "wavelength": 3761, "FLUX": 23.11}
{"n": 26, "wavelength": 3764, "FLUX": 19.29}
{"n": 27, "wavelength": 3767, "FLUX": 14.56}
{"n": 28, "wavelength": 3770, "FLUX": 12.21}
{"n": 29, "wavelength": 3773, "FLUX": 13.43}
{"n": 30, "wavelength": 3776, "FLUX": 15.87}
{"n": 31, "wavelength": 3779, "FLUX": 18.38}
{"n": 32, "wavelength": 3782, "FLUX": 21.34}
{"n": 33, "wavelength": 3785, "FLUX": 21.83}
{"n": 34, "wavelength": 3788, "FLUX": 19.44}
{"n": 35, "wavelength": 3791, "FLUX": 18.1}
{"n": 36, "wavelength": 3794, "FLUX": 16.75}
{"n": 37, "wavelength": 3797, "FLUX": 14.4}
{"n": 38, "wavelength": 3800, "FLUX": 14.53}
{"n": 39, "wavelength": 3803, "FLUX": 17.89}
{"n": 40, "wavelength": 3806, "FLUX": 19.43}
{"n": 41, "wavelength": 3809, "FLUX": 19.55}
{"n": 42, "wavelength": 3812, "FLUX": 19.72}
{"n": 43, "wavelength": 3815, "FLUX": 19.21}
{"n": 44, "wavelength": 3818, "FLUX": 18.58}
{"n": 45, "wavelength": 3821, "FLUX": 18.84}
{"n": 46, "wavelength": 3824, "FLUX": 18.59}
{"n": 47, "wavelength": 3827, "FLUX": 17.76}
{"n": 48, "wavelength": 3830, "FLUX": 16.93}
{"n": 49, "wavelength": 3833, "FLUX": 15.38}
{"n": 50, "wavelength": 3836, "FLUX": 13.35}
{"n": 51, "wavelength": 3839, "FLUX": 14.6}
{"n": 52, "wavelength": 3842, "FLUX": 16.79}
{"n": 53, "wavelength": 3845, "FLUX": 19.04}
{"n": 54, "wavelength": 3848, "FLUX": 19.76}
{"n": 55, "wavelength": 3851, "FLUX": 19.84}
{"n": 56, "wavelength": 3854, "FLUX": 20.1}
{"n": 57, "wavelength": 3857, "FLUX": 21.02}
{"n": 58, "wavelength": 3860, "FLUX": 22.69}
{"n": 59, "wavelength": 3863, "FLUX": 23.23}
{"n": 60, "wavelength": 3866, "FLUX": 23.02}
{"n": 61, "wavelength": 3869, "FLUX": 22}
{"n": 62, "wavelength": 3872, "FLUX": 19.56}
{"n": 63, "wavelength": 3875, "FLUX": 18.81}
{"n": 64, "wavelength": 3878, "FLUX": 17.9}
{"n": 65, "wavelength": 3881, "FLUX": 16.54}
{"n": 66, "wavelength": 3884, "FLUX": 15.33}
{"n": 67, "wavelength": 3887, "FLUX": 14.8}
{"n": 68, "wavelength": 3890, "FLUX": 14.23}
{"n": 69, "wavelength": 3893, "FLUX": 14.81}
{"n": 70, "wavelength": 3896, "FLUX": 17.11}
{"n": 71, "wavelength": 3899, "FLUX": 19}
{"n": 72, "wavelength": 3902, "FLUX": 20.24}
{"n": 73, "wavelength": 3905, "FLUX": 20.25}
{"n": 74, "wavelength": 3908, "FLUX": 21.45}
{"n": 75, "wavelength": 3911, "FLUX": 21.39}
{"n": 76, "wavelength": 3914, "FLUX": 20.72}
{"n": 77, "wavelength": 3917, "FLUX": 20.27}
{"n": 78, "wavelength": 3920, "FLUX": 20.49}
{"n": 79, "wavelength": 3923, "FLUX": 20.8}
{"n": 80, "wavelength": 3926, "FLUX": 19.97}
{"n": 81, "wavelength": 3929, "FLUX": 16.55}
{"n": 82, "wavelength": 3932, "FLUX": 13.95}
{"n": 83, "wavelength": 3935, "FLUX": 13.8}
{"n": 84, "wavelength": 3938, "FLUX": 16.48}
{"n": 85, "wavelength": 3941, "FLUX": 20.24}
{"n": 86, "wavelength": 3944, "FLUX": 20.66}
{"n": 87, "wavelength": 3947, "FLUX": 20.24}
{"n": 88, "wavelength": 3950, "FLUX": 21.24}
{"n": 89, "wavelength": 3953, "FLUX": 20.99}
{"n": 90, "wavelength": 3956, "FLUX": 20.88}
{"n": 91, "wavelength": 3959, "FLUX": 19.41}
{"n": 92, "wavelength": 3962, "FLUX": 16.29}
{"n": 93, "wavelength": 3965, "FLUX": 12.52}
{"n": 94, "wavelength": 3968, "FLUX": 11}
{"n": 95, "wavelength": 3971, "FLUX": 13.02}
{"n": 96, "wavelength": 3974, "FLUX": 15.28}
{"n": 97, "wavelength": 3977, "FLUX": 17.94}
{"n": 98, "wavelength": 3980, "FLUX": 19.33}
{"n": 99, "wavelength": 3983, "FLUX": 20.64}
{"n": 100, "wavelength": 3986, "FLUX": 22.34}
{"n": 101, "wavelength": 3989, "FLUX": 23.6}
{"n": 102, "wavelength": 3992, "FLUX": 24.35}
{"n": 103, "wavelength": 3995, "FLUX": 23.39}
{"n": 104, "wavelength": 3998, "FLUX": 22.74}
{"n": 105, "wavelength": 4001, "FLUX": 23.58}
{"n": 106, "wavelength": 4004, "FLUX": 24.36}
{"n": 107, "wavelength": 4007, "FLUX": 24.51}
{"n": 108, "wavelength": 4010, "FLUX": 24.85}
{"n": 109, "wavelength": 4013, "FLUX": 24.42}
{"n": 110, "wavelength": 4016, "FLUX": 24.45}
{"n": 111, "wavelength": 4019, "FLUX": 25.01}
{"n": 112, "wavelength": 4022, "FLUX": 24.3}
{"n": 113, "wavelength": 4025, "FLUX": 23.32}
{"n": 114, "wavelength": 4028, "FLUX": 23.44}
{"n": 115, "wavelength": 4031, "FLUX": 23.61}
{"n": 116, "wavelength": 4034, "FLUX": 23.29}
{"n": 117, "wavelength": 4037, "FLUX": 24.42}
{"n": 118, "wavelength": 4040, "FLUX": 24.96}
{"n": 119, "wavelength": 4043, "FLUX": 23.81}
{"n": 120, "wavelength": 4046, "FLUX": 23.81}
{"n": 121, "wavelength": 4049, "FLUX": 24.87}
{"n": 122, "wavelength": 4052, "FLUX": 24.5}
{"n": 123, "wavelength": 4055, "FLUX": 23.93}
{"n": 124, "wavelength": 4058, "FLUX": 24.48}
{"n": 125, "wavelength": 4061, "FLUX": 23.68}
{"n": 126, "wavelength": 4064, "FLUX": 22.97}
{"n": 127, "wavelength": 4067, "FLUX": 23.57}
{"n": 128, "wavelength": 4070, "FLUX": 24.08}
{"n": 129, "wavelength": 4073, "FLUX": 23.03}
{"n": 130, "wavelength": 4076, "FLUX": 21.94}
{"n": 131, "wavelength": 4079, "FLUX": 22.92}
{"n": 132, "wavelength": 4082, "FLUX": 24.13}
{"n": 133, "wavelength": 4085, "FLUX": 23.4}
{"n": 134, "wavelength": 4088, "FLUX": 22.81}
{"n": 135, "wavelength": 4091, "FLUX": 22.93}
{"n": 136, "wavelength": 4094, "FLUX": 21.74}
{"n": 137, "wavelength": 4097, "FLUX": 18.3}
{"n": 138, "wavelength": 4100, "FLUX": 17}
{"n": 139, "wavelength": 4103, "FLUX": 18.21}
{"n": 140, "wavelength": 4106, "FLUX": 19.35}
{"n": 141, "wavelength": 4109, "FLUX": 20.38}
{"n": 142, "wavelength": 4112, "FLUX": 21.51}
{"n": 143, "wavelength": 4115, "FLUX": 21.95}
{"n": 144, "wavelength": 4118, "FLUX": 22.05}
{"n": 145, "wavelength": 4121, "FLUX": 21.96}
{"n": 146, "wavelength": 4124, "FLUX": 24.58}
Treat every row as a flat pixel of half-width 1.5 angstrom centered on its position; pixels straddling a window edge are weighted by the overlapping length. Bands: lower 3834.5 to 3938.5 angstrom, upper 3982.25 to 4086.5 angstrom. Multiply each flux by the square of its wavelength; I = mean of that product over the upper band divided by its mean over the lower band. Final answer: 1.4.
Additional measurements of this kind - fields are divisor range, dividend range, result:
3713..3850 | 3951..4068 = 1.45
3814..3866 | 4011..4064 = 1.42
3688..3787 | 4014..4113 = 1.69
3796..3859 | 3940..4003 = 1.17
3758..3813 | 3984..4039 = 1.50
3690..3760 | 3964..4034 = 1.62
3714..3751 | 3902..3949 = 1.35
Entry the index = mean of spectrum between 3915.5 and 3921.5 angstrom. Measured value 20.4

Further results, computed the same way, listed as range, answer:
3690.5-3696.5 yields 14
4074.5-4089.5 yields 23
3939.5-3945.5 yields 20.4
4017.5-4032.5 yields 23.9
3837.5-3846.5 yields 16.8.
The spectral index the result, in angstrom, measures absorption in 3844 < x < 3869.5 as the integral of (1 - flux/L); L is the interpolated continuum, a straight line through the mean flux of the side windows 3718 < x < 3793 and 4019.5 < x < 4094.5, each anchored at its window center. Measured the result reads -2.8 angstrom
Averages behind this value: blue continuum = 16.8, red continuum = 23.6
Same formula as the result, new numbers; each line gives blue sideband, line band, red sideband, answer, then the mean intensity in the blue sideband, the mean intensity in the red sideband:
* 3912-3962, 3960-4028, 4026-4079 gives 1.6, 19.1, 23.8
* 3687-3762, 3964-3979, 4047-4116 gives 4.5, 15.5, 22.3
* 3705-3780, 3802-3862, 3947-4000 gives -4.8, 15.8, 19.2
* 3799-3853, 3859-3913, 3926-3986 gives -3.9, 17.8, 17.6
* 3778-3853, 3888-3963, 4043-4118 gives 3.6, 18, 22.3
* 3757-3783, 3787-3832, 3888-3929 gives 0.3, 17.7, 19.1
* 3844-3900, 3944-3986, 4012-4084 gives 7.1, 18.9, 23.9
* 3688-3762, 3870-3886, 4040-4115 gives 0.7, 15.5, 22.4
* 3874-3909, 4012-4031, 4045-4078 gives -1.6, 17.5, 23.7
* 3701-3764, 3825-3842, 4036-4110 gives 2.0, 16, 22.6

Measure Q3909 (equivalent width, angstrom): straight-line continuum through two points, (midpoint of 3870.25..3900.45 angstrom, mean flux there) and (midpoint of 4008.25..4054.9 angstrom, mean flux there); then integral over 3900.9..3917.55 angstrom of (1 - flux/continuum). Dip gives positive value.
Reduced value -2.5 angstrom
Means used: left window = 16.8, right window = 24.2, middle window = 20.8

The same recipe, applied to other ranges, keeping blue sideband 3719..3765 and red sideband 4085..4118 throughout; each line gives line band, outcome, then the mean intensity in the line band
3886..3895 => 1.7 angstrom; 14.7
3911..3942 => 0.4 angstrom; 18.4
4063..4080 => -2.3 angstrom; 23.1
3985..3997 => -2.5 angstrom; 23.4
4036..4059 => -5.0 angstrom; 24.3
